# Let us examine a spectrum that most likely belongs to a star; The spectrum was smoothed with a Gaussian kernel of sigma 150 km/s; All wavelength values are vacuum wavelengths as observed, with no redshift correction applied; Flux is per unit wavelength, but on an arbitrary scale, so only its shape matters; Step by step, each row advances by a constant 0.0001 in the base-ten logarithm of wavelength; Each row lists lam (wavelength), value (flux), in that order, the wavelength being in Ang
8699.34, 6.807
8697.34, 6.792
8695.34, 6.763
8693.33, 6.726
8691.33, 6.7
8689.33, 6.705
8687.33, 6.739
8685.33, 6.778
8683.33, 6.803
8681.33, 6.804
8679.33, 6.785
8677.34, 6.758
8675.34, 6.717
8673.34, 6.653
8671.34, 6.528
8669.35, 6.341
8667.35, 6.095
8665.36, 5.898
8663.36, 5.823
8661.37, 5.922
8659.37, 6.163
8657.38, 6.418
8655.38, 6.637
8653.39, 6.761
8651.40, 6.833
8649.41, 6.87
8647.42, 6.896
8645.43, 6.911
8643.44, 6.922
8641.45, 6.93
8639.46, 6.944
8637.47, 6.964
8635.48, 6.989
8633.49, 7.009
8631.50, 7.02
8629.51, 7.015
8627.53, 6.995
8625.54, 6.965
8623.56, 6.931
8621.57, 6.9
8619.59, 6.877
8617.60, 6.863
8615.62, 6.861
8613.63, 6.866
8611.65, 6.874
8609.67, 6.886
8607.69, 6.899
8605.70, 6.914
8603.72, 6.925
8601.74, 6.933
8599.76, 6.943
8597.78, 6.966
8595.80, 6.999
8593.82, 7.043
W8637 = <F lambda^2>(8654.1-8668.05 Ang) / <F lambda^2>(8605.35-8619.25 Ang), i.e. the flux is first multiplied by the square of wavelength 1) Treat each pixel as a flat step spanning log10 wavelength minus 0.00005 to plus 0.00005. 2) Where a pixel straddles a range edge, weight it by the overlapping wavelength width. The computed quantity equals 0.90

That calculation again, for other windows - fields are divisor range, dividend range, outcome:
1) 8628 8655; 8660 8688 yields 0.94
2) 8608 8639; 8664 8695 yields 0.96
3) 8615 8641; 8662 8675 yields 0.91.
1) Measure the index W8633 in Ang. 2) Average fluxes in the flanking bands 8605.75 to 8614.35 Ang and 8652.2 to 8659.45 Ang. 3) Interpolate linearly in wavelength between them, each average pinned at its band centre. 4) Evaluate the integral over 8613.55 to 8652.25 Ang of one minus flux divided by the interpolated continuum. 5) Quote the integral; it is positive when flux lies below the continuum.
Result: -1.2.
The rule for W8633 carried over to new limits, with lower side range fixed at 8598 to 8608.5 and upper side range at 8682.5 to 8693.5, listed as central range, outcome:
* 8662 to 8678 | 1.1 Ang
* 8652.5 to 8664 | 0.9 Ang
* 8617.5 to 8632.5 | -0.2 Ang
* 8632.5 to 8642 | -0.2 Ang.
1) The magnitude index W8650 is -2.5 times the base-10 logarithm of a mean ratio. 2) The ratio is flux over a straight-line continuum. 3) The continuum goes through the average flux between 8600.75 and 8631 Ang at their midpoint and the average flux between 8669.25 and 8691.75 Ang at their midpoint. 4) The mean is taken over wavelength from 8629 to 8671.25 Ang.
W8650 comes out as 0.029 mag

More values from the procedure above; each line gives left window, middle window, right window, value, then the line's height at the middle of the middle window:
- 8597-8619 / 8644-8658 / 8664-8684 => -0.02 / 6.65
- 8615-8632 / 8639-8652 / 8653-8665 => -0.06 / 6.5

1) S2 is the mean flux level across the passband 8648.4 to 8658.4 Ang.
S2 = 6.71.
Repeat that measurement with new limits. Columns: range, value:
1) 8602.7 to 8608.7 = 6.91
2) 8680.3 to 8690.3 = 6.76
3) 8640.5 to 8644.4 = 6.93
